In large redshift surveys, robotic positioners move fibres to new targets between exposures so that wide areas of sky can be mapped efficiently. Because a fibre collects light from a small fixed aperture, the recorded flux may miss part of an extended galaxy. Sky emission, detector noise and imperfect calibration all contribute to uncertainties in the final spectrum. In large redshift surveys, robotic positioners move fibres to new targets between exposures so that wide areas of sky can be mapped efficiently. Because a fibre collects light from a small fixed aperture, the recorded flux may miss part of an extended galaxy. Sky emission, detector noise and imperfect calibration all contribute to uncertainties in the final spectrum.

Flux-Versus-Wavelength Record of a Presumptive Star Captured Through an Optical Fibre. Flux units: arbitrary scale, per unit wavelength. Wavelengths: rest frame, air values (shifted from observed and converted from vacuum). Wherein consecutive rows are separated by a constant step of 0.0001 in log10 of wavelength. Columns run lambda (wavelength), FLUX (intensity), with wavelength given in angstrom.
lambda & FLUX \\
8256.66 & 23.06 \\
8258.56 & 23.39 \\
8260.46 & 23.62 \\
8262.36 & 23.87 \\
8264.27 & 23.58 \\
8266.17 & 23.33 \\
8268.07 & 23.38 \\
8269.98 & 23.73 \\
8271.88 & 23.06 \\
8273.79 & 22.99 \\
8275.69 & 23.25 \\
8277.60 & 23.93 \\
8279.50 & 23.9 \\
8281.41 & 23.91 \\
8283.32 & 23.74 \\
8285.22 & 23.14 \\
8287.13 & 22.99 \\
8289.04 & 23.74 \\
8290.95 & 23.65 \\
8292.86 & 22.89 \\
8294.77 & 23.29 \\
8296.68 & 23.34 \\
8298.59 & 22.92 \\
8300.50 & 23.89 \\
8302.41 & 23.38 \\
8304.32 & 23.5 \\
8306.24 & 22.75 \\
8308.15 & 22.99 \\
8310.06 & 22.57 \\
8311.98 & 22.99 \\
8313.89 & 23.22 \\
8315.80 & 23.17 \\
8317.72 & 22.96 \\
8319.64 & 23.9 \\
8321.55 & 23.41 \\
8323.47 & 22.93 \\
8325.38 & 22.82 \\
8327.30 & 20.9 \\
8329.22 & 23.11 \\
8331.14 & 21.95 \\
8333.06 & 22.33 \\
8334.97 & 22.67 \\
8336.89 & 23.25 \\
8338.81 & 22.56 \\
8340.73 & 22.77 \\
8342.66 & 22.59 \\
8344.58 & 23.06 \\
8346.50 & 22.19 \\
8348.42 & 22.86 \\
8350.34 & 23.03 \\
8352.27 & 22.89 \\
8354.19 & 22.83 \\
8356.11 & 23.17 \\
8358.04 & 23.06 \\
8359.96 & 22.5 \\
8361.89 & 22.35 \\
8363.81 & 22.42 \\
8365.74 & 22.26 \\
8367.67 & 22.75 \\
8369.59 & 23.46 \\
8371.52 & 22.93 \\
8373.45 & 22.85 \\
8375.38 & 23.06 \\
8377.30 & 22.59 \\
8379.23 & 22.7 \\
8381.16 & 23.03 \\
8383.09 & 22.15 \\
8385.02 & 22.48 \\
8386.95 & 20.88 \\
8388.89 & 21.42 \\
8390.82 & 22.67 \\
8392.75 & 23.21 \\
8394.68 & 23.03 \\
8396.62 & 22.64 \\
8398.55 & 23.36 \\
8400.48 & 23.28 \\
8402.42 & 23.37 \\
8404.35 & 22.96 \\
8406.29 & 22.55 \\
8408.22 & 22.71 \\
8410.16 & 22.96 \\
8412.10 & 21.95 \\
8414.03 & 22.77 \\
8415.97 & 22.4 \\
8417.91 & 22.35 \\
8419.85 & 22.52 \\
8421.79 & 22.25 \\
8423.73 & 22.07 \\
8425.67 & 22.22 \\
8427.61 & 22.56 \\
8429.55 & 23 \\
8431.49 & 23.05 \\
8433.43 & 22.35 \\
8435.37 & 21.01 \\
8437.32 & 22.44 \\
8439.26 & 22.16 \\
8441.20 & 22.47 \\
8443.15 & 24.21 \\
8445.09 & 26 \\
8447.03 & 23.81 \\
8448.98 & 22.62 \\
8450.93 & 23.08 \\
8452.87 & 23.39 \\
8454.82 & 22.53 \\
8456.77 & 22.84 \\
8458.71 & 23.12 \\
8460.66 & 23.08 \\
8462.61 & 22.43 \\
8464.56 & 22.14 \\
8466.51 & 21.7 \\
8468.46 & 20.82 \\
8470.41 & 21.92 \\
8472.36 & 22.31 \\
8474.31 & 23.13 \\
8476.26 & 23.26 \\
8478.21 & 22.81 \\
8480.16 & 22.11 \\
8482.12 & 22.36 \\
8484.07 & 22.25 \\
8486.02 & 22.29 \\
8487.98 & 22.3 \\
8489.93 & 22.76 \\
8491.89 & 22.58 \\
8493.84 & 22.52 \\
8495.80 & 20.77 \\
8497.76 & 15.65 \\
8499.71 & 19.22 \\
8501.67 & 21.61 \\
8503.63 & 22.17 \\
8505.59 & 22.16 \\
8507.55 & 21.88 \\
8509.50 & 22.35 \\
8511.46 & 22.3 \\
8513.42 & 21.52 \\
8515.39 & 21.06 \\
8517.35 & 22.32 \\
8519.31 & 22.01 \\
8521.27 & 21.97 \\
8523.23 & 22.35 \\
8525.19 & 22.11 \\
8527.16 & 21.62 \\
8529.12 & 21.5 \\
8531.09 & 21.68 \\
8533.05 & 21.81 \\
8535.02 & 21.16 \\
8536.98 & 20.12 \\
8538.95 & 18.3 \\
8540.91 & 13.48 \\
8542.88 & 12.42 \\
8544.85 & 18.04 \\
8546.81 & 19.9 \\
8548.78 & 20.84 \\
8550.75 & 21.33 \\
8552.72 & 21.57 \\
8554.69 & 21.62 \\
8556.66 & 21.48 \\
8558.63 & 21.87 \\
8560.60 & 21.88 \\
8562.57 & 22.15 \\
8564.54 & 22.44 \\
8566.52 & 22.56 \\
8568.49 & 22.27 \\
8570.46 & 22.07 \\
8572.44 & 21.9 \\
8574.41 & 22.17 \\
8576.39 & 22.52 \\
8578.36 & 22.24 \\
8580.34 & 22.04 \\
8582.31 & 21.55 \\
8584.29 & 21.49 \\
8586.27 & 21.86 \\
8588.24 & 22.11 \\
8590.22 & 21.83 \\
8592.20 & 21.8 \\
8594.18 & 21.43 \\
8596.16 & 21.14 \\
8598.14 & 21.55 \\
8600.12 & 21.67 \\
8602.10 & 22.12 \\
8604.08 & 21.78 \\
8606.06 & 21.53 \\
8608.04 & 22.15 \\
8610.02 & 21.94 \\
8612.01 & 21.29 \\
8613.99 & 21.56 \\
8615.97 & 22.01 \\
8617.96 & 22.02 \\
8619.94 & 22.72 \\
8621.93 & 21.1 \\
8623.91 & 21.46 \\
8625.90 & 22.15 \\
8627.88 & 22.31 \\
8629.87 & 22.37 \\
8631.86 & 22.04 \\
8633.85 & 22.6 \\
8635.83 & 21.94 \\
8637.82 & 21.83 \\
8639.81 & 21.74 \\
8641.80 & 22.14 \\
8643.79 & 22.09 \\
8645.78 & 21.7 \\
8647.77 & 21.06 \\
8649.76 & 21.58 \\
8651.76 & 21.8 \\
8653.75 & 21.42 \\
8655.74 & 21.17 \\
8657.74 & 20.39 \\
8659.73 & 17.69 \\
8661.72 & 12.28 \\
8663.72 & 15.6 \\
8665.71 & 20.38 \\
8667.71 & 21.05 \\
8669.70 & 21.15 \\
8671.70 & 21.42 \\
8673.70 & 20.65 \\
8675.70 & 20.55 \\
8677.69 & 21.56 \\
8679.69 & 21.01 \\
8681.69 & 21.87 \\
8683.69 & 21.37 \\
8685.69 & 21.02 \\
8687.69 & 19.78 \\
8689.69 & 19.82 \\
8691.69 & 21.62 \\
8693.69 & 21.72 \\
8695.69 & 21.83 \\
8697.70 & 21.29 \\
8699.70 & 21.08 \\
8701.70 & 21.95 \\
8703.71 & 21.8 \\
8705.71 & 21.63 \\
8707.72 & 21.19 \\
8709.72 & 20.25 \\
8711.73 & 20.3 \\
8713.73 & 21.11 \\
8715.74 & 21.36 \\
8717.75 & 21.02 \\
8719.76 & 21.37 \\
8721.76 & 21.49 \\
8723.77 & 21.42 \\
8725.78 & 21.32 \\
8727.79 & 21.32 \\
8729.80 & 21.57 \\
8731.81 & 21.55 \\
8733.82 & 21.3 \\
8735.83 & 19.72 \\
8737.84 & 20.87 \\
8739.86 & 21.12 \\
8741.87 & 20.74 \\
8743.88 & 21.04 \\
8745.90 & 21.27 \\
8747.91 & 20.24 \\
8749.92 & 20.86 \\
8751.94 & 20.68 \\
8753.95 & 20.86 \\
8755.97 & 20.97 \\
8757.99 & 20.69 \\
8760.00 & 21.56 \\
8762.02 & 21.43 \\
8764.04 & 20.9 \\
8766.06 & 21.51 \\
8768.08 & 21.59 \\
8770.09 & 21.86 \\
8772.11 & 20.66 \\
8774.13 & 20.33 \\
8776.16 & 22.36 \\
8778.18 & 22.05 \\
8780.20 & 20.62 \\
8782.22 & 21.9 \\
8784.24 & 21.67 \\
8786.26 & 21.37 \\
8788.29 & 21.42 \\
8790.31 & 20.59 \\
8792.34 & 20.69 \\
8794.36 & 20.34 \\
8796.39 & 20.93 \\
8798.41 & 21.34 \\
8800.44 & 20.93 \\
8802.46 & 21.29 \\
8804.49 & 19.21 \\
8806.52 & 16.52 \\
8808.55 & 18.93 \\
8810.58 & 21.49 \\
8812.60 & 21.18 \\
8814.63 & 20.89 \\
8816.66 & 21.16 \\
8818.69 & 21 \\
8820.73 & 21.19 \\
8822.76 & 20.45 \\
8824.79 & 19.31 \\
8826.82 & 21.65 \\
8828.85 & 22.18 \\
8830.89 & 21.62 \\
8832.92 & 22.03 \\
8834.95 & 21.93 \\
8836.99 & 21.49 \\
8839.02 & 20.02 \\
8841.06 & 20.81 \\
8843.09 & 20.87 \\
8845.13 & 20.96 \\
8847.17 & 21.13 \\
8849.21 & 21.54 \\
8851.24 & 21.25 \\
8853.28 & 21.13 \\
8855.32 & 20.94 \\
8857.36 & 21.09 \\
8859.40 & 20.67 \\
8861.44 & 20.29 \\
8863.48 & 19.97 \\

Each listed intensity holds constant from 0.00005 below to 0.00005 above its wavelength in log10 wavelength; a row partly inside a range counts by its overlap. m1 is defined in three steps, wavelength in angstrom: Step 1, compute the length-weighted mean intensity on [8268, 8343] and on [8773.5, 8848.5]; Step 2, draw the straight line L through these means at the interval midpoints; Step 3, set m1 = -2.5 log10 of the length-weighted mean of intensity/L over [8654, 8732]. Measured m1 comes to 0.04 mag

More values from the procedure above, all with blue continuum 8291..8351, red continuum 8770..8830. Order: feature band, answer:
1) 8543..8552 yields 0.14 mag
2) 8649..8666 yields 0.13 mag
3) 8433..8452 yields -0.03 mag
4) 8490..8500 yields 0.09 mag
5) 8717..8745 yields 0.00 mag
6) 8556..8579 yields -0.01 mag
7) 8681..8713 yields 0.01 mag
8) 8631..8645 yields -0.03 mag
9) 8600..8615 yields 0.00 mag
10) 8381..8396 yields 0.01 mag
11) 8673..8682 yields 0.01 mag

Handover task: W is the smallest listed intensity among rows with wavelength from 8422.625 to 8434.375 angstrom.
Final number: 22.07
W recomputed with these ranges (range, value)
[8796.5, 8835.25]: 16.52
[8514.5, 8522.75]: 21.06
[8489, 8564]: 12.42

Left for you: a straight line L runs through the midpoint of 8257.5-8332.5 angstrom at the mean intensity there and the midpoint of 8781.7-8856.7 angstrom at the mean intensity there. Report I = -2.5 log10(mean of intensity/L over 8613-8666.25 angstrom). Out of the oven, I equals 0.03 mag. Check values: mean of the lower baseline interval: 23.2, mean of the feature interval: 21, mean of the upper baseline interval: 20.9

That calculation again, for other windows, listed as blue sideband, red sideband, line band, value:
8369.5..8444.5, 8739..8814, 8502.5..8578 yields 0.04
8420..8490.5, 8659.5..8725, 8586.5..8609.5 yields -0.02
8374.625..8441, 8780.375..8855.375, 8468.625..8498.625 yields 0.02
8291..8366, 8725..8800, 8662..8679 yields 0.08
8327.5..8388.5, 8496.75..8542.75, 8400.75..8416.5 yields -0.03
